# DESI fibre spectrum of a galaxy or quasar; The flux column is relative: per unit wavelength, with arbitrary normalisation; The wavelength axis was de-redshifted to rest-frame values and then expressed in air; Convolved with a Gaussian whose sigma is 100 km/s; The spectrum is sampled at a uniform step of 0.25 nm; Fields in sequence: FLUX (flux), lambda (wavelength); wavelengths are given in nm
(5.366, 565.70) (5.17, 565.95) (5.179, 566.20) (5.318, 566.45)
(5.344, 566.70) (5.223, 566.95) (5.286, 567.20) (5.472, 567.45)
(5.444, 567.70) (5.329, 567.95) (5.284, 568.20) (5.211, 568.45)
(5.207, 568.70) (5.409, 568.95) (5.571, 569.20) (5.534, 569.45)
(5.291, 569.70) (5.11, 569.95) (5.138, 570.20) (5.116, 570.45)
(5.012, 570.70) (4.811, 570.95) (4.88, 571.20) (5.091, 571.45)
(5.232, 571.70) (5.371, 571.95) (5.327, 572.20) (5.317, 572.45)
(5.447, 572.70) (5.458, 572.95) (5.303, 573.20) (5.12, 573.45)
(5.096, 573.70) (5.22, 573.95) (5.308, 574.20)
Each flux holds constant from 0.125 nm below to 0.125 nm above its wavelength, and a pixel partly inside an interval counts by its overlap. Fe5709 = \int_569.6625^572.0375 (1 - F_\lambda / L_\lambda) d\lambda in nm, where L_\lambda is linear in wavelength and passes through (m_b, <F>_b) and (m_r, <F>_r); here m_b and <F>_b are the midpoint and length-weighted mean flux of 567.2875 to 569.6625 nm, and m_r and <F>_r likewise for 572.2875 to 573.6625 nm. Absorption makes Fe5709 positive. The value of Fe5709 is 0.11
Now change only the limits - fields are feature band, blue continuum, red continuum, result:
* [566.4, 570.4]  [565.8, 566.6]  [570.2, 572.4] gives -0.107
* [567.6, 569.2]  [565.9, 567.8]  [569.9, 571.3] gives -0.046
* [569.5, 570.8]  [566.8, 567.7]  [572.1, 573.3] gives 0.049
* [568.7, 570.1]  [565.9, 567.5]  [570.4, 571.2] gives -0.082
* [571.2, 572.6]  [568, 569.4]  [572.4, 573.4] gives 0.033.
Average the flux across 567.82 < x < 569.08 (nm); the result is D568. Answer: 5.29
